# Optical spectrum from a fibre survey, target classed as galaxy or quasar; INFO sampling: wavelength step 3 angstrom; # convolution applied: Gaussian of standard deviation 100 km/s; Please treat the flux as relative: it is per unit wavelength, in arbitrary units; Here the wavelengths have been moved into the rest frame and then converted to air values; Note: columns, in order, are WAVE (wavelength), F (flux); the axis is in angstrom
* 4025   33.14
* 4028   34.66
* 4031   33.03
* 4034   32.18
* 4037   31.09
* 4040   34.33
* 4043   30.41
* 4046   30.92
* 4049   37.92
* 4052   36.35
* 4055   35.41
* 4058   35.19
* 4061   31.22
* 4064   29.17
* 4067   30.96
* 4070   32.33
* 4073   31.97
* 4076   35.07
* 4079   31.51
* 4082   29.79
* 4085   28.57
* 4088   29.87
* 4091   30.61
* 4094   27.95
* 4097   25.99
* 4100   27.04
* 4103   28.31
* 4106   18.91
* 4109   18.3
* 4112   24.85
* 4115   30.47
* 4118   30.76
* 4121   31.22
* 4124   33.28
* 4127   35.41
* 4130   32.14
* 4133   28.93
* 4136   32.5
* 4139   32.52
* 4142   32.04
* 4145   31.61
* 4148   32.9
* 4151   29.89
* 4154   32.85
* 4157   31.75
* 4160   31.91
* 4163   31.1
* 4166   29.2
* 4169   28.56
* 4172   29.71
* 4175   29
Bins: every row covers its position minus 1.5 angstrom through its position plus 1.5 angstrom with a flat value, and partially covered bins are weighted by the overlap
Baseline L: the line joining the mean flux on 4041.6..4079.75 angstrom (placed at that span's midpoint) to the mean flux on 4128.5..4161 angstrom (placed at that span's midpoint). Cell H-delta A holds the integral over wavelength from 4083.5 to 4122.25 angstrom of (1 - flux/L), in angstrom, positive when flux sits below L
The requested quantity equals 6.28 angstrom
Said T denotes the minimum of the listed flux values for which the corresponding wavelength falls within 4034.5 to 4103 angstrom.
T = 25.99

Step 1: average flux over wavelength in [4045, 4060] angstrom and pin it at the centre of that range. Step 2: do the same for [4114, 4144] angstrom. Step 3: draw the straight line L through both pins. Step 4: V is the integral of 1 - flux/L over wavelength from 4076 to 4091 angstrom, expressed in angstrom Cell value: 1.5 angstrom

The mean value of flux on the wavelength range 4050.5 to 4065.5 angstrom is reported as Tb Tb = 33.5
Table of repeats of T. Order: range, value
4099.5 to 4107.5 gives 18.91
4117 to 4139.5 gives 28.93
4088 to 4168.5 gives 18.3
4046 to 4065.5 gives 29.17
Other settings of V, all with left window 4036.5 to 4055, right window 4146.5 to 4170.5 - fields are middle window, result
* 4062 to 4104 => 3.7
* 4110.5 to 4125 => 0.9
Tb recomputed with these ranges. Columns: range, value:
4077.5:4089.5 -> 29.9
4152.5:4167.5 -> 31.4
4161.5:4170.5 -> 29.6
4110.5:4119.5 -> 28.7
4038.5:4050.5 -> 33.4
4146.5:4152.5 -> 31.4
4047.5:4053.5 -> 37.1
